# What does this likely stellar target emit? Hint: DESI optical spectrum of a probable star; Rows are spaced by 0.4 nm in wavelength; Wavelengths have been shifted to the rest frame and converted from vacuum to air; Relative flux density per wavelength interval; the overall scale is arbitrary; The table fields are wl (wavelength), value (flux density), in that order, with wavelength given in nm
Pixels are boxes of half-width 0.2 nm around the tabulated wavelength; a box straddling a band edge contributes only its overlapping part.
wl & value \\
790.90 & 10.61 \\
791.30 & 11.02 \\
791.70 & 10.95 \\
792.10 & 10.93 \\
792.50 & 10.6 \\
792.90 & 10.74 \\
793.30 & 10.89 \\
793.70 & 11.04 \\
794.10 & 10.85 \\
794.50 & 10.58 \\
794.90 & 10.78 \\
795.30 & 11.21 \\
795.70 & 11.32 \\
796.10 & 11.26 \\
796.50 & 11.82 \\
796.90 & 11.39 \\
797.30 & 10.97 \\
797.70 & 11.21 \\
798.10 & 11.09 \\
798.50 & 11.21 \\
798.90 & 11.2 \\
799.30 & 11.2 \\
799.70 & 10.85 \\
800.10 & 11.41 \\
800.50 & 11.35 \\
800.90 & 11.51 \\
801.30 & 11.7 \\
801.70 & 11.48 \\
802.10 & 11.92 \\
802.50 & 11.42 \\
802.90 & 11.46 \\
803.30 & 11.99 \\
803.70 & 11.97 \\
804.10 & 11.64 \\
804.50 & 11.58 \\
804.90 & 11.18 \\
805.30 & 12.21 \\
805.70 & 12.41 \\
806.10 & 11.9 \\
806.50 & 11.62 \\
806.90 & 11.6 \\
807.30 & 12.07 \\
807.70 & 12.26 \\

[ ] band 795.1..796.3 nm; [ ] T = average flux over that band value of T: 11.3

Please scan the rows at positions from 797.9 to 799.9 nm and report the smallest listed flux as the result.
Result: 10.85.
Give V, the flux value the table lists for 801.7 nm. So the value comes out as 11.48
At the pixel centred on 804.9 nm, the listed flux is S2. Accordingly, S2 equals 11.18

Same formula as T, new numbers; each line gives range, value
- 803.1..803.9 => 12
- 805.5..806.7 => 12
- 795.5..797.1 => 11.4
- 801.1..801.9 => 11.6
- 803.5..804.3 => 11.8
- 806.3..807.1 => 11.6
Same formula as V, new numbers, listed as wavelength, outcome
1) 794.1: 10.85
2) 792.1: 10.93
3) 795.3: 11.21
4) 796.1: 11.26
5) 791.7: 10.95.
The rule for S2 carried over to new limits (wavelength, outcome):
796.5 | 11.82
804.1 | 11.64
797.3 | 10.97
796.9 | 11.39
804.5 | 11.58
